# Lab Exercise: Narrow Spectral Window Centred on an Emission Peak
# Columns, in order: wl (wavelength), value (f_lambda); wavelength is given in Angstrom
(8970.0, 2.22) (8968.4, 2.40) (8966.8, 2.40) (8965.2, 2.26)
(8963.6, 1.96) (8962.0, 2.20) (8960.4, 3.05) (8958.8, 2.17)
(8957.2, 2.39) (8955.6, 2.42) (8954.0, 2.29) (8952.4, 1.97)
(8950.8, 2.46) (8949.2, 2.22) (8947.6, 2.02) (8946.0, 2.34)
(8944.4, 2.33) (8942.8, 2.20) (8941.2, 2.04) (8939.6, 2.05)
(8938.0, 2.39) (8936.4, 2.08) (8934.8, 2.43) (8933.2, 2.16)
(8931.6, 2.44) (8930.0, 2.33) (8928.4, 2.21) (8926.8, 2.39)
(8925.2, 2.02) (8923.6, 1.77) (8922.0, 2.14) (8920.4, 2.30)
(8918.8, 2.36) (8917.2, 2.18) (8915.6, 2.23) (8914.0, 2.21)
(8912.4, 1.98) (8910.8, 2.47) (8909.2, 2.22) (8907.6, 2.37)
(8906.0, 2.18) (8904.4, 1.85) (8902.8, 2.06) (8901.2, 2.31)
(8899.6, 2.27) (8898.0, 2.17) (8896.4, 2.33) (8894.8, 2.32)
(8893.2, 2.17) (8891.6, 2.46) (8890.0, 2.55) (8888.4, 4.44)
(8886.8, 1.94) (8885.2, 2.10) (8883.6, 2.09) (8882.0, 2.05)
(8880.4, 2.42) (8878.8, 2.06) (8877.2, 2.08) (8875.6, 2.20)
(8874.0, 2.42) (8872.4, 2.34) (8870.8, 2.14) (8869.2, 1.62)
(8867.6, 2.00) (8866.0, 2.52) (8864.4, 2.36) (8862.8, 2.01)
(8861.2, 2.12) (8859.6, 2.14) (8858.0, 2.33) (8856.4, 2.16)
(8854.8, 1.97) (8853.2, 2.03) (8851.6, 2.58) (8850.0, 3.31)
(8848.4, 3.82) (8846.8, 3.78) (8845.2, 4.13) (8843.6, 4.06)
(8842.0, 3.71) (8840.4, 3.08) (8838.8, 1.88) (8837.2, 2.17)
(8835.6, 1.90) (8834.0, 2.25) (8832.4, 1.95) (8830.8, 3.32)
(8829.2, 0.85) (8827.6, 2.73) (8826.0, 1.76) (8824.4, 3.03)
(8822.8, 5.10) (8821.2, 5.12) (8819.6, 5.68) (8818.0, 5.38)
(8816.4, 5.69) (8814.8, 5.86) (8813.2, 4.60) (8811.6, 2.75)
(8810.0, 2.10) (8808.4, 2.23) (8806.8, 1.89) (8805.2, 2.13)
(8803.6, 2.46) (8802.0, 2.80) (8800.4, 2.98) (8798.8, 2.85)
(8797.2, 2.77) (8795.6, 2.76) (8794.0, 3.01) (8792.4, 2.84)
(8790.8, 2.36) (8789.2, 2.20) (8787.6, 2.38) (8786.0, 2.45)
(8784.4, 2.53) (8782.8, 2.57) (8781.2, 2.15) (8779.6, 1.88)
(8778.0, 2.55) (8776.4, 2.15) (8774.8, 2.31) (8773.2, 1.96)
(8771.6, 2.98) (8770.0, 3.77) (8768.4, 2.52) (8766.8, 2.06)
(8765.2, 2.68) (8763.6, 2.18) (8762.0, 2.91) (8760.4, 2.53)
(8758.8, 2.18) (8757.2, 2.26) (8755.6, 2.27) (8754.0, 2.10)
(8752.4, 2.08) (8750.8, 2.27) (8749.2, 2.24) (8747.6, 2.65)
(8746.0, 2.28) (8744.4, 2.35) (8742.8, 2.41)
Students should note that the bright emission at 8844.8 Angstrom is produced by [N II]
